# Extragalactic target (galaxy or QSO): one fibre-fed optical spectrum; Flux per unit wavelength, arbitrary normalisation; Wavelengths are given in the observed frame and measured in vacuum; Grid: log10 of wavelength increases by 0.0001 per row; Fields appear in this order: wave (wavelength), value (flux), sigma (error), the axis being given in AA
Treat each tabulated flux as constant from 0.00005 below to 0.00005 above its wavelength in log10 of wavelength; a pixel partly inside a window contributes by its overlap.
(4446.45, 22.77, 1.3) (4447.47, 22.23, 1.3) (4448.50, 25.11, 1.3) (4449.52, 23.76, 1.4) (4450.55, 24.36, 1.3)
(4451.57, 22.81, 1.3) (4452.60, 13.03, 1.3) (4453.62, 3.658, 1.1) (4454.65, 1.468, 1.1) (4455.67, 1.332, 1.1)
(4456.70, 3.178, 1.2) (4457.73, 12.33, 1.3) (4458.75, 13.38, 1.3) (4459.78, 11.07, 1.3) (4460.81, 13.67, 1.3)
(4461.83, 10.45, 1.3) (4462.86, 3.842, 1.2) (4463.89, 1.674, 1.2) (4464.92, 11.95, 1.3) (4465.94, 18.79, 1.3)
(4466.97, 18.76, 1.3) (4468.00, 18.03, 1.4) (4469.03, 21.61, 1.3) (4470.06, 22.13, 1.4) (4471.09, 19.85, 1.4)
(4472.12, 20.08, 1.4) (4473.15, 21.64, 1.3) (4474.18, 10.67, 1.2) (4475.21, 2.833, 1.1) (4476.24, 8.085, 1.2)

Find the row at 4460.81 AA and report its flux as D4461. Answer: 13.67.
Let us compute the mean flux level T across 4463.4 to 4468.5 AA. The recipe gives 13.9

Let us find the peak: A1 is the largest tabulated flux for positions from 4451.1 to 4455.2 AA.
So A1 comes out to 22.81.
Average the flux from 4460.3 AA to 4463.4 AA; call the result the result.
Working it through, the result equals 9.26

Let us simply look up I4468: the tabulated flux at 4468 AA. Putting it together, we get 18.03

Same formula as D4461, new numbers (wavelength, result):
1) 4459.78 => 11.07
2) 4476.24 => 8.085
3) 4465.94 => 18.79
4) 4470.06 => 22.13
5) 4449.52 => 23.76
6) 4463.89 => 1.674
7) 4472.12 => 20.08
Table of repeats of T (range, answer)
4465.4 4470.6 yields 19.8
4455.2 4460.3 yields 8.31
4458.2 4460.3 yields 12.2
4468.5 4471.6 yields 21.2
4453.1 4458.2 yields 4.35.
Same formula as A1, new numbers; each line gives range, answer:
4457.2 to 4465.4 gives 13.67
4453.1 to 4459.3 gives 13.38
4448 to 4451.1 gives 25.11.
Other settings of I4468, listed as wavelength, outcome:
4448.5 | 25.11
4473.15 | 21.64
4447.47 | 22.23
